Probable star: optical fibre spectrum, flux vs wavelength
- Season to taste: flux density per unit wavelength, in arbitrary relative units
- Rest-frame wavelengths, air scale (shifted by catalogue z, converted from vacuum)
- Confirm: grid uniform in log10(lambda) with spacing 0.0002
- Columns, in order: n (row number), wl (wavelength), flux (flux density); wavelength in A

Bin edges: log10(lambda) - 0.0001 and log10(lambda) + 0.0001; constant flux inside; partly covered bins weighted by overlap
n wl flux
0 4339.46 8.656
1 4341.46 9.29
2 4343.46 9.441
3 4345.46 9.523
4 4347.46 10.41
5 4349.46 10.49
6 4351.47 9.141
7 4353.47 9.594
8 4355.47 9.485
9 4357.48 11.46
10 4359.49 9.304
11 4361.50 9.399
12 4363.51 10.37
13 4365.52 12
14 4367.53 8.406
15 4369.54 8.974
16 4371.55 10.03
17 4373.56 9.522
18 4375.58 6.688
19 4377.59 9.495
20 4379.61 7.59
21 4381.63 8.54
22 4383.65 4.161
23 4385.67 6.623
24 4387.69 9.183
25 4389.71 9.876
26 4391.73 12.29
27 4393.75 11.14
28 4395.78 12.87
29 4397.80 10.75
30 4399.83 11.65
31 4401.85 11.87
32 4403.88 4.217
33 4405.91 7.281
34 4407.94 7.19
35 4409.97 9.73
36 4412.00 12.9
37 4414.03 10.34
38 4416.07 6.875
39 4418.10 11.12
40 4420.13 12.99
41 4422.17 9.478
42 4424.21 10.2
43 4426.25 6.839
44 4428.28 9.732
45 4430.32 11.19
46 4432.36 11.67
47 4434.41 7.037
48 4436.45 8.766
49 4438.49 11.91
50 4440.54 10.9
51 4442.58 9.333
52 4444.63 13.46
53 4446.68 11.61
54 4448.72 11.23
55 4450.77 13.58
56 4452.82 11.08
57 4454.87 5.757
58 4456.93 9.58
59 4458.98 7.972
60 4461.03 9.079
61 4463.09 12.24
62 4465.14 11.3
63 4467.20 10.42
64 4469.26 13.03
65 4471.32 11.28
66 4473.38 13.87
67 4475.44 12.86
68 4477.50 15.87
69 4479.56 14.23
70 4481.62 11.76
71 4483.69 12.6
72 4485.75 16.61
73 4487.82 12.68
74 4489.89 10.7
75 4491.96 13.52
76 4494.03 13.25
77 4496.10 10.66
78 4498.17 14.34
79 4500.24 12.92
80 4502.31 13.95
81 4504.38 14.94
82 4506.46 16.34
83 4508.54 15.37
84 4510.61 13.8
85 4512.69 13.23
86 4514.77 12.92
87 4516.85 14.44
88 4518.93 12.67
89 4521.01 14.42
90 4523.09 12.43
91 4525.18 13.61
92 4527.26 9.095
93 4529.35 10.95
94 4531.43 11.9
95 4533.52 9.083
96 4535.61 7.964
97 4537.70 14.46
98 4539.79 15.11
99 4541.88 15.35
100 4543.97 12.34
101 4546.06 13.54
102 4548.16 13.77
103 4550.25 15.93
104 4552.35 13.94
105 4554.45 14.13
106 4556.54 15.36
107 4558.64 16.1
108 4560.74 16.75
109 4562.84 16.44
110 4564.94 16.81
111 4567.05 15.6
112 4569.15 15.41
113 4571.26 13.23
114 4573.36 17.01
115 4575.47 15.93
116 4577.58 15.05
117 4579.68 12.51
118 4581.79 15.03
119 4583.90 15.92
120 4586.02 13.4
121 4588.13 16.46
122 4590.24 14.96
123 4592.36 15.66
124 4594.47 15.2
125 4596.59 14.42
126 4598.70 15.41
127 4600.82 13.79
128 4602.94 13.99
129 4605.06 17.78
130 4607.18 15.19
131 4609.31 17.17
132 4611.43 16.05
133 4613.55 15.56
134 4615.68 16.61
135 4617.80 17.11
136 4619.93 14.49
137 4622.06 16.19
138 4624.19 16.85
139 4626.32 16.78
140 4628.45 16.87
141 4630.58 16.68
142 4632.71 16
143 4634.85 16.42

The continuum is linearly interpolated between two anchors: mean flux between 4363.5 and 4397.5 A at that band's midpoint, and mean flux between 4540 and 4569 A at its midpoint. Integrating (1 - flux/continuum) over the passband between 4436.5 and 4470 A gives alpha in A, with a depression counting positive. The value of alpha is 2.9 A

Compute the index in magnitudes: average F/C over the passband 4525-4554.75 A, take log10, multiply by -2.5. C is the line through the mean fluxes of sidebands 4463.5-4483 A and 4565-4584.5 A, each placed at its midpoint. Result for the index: 0.13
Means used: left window 12.7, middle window 12.7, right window 15.1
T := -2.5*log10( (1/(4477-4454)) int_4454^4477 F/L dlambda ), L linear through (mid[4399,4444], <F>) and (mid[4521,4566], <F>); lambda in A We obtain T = 0.03 mag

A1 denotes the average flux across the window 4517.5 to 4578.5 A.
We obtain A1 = 14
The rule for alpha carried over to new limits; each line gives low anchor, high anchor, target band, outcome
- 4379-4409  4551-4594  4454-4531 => -0.5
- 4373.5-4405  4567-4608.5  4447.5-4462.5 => 1.7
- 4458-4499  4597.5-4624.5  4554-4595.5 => -1.4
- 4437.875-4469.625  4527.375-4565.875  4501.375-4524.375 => -2.5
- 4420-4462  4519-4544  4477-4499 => -4.0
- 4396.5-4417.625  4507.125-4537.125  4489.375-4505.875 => -2.1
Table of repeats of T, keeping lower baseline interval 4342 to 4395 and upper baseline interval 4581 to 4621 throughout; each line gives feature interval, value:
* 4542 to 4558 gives -0.01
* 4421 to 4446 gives 0.10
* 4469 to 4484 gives -0.09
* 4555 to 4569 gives -0.11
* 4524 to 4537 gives 0.28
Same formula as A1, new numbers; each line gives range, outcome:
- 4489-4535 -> 12.9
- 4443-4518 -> 12.5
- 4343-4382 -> 9.51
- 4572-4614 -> 15.3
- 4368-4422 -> 9.38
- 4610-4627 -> 16.2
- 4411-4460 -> 10.2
